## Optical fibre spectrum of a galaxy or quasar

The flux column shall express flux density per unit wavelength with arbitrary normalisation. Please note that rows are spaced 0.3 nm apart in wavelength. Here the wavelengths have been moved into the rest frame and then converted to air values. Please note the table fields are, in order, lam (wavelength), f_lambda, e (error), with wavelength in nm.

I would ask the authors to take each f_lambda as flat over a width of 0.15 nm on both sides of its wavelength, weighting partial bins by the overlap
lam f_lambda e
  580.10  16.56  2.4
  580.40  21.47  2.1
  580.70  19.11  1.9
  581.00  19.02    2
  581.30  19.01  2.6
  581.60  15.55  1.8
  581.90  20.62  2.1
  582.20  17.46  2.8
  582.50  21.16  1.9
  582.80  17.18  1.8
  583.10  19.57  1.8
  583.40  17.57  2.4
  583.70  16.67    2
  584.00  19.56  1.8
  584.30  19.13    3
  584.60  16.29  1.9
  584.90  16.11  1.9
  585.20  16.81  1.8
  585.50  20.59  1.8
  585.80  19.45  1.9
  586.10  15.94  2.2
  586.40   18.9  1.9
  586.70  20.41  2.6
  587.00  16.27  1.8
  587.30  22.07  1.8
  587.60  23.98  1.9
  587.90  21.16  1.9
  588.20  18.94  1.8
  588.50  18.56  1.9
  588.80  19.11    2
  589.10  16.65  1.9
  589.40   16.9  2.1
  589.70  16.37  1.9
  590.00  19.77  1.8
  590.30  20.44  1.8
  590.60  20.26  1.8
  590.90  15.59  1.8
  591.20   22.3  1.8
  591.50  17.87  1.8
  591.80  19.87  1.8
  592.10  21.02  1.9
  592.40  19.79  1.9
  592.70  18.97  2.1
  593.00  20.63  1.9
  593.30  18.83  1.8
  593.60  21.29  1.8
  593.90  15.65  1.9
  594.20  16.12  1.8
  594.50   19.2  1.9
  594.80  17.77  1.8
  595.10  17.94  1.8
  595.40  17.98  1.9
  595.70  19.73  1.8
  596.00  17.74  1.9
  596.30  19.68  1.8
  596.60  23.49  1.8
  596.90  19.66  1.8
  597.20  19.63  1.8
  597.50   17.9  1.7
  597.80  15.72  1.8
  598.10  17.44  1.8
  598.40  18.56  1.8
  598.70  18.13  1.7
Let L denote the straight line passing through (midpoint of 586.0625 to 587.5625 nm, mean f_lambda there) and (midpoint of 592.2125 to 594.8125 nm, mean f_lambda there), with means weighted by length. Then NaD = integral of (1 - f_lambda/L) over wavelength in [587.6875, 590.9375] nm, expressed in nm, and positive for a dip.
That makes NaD 0.07 nm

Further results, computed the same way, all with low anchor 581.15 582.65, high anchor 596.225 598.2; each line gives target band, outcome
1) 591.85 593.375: -0.07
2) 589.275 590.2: 0.05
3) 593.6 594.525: 0.08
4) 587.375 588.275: -0.13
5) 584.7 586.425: 0.09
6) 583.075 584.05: 0.04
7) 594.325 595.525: 0.05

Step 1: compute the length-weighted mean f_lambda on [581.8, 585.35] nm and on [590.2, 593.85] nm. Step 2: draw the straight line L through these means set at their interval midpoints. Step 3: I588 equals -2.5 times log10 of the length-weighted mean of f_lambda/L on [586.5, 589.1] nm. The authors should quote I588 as -0.05 mag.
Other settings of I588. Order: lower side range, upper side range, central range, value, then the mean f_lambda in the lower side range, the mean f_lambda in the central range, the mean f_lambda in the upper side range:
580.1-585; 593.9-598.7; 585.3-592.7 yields -0.05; 18.4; 19.2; 18.5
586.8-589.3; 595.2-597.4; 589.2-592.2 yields 0.03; 19.6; 19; 19.6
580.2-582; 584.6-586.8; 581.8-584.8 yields 0.01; 19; 18.4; 18.1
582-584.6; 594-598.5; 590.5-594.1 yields -0.04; 18.4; 19.3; 18.5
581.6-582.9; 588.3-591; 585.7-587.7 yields -0.06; 18.8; 19.5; 18.2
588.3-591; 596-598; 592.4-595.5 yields 0.02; 18.2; 18.5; 19.2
